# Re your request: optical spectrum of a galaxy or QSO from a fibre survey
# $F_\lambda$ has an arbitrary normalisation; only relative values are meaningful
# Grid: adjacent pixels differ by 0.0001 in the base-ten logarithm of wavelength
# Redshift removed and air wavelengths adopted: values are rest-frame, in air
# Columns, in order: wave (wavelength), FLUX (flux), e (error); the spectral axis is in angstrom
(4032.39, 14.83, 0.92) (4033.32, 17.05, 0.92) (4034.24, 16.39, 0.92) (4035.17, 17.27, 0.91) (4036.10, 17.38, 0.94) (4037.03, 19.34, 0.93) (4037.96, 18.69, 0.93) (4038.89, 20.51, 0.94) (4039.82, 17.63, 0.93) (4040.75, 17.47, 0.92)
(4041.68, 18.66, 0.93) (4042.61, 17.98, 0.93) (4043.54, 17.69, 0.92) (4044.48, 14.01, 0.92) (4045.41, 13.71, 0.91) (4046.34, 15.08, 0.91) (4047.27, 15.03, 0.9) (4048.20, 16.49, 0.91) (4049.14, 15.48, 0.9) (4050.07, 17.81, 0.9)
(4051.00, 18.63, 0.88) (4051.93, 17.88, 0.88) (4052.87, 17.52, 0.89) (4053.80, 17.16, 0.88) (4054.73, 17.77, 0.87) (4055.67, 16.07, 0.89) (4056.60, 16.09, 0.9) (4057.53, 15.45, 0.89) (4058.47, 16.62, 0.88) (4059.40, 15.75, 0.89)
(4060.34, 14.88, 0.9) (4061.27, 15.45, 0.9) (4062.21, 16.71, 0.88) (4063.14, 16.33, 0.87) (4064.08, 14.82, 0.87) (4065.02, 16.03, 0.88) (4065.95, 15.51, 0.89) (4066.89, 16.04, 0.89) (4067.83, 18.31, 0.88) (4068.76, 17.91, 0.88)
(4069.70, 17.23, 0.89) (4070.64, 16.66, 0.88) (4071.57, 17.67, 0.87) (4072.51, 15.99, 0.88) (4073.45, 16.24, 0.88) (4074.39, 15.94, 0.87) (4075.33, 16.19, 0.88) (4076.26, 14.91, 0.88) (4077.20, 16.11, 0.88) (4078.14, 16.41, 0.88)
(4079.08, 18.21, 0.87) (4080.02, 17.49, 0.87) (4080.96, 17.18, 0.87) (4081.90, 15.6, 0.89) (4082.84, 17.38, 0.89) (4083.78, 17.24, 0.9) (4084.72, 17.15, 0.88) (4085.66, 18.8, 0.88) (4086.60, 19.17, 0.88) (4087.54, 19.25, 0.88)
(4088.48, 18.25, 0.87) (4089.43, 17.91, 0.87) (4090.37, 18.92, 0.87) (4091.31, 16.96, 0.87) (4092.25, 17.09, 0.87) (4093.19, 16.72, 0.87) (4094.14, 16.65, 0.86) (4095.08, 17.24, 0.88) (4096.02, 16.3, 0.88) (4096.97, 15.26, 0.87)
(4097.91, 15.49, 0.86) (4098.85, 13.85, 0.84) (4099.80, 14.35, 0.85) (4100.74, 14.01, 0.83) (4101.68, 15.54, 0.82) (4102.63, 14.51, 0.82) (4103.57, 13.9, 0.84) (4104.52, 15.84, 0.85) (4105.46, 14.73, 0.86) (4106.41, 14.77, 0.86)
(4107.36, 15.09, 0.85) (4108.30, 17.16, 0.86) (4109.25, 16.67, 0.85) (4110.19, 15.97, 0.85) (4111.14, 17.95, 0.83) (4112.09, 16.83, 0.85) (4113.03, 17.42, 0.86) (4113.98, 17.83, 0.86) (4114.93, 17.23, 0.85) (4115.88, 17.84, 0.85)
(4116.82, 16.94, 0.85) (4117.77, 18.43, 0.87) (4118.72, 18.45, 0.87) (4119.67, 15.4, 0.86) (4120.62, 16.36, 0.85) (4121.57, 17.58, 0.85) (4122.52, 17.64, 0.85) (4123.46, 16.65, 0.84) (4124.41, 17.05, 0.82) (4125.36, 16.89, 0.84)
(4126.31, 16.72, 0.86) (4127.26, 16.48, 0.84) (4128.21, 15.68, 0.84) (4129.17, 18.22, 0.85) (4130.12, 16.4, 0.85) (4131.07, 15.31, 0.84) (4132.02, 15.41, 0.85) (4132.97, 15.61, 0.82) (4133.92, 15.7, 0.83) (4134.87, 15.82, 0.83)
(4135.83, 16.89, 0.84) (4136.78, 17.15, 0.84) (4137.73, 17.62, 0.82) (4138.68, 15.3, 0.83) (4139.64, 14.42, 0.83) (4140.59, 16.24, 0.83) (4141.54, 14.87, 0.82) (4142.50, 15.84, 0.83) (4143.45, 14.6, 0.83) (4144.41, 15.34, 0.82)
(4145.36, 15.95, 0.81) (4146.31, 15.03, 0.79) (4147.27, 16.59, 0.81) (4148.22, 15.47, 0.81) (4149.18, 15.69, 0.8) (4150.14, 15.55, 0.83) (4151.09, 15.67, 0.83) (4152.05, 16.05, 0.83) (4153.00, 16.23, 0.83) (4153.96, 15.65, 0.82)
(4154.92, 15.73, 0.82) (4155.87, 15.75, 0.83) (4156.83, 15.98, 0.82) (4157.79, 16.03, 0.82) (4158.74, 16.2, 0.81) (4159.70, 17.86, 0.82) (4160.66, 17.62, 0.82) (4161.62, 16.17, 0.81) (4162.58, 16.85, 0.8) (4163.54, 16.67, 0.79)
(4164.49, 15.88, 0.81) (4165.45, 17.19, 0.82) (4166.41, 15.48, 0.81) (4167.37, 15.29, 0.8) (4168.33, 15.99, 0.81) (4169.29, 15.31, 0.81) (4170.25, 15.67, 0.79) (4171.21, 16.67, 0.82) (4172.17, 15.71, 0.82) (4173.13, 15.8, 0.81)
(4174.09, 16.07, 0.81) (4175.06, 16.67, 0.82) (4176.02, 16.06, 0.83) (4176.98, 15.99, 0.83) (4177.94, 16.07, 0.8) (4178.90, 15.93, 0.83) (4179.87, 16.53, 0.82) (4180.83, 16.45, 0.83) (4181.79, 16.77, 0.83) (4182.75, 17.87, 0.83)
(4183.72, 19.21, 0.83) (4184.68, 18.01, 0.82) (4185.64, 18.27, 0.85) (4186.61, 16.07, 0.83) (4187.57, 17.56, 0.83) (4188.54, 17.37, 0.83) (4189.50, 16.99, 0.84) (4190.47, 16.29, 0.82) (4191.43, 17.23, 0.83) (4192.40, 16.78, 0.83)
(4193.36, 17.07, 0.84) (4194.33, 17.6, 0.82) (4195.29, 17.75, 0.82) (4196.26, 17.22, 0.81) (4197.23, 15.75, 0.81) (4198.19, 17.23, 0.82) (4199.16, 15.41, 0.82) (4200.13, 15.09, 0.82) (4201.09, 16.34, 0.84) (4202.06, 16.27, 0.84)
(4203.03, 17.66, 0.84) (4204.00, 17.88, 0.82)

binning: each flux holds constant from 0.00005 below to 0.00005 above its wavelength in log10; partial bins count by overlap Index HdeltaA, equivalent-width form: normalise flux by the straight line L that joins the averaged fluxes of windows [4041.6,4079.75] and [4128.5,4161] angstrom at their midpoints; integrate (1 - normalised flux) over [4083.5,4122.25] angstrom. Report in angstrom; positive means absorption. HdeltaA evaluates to -1.1 angstrom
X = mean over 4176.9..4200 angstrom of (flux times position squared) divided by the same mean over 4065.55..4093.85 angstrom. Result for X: 1.04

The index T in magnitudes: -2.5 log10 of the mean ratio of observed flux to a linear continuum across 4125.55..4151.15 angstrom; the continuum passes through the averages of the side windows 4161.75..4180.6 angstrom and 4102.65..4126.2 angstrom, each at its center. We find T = 0.034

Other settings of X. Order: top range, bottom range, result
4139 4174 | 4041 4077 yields 1.02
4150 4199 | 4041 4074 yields 1.06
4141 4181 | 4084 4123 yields 0.99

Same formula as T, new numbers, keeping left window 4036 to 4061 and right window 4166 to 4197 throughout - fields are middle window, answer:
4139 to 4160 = 0.07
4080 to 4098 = -0.03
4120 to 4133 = 0.01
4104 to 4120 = 0.00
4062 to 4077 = 0.03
